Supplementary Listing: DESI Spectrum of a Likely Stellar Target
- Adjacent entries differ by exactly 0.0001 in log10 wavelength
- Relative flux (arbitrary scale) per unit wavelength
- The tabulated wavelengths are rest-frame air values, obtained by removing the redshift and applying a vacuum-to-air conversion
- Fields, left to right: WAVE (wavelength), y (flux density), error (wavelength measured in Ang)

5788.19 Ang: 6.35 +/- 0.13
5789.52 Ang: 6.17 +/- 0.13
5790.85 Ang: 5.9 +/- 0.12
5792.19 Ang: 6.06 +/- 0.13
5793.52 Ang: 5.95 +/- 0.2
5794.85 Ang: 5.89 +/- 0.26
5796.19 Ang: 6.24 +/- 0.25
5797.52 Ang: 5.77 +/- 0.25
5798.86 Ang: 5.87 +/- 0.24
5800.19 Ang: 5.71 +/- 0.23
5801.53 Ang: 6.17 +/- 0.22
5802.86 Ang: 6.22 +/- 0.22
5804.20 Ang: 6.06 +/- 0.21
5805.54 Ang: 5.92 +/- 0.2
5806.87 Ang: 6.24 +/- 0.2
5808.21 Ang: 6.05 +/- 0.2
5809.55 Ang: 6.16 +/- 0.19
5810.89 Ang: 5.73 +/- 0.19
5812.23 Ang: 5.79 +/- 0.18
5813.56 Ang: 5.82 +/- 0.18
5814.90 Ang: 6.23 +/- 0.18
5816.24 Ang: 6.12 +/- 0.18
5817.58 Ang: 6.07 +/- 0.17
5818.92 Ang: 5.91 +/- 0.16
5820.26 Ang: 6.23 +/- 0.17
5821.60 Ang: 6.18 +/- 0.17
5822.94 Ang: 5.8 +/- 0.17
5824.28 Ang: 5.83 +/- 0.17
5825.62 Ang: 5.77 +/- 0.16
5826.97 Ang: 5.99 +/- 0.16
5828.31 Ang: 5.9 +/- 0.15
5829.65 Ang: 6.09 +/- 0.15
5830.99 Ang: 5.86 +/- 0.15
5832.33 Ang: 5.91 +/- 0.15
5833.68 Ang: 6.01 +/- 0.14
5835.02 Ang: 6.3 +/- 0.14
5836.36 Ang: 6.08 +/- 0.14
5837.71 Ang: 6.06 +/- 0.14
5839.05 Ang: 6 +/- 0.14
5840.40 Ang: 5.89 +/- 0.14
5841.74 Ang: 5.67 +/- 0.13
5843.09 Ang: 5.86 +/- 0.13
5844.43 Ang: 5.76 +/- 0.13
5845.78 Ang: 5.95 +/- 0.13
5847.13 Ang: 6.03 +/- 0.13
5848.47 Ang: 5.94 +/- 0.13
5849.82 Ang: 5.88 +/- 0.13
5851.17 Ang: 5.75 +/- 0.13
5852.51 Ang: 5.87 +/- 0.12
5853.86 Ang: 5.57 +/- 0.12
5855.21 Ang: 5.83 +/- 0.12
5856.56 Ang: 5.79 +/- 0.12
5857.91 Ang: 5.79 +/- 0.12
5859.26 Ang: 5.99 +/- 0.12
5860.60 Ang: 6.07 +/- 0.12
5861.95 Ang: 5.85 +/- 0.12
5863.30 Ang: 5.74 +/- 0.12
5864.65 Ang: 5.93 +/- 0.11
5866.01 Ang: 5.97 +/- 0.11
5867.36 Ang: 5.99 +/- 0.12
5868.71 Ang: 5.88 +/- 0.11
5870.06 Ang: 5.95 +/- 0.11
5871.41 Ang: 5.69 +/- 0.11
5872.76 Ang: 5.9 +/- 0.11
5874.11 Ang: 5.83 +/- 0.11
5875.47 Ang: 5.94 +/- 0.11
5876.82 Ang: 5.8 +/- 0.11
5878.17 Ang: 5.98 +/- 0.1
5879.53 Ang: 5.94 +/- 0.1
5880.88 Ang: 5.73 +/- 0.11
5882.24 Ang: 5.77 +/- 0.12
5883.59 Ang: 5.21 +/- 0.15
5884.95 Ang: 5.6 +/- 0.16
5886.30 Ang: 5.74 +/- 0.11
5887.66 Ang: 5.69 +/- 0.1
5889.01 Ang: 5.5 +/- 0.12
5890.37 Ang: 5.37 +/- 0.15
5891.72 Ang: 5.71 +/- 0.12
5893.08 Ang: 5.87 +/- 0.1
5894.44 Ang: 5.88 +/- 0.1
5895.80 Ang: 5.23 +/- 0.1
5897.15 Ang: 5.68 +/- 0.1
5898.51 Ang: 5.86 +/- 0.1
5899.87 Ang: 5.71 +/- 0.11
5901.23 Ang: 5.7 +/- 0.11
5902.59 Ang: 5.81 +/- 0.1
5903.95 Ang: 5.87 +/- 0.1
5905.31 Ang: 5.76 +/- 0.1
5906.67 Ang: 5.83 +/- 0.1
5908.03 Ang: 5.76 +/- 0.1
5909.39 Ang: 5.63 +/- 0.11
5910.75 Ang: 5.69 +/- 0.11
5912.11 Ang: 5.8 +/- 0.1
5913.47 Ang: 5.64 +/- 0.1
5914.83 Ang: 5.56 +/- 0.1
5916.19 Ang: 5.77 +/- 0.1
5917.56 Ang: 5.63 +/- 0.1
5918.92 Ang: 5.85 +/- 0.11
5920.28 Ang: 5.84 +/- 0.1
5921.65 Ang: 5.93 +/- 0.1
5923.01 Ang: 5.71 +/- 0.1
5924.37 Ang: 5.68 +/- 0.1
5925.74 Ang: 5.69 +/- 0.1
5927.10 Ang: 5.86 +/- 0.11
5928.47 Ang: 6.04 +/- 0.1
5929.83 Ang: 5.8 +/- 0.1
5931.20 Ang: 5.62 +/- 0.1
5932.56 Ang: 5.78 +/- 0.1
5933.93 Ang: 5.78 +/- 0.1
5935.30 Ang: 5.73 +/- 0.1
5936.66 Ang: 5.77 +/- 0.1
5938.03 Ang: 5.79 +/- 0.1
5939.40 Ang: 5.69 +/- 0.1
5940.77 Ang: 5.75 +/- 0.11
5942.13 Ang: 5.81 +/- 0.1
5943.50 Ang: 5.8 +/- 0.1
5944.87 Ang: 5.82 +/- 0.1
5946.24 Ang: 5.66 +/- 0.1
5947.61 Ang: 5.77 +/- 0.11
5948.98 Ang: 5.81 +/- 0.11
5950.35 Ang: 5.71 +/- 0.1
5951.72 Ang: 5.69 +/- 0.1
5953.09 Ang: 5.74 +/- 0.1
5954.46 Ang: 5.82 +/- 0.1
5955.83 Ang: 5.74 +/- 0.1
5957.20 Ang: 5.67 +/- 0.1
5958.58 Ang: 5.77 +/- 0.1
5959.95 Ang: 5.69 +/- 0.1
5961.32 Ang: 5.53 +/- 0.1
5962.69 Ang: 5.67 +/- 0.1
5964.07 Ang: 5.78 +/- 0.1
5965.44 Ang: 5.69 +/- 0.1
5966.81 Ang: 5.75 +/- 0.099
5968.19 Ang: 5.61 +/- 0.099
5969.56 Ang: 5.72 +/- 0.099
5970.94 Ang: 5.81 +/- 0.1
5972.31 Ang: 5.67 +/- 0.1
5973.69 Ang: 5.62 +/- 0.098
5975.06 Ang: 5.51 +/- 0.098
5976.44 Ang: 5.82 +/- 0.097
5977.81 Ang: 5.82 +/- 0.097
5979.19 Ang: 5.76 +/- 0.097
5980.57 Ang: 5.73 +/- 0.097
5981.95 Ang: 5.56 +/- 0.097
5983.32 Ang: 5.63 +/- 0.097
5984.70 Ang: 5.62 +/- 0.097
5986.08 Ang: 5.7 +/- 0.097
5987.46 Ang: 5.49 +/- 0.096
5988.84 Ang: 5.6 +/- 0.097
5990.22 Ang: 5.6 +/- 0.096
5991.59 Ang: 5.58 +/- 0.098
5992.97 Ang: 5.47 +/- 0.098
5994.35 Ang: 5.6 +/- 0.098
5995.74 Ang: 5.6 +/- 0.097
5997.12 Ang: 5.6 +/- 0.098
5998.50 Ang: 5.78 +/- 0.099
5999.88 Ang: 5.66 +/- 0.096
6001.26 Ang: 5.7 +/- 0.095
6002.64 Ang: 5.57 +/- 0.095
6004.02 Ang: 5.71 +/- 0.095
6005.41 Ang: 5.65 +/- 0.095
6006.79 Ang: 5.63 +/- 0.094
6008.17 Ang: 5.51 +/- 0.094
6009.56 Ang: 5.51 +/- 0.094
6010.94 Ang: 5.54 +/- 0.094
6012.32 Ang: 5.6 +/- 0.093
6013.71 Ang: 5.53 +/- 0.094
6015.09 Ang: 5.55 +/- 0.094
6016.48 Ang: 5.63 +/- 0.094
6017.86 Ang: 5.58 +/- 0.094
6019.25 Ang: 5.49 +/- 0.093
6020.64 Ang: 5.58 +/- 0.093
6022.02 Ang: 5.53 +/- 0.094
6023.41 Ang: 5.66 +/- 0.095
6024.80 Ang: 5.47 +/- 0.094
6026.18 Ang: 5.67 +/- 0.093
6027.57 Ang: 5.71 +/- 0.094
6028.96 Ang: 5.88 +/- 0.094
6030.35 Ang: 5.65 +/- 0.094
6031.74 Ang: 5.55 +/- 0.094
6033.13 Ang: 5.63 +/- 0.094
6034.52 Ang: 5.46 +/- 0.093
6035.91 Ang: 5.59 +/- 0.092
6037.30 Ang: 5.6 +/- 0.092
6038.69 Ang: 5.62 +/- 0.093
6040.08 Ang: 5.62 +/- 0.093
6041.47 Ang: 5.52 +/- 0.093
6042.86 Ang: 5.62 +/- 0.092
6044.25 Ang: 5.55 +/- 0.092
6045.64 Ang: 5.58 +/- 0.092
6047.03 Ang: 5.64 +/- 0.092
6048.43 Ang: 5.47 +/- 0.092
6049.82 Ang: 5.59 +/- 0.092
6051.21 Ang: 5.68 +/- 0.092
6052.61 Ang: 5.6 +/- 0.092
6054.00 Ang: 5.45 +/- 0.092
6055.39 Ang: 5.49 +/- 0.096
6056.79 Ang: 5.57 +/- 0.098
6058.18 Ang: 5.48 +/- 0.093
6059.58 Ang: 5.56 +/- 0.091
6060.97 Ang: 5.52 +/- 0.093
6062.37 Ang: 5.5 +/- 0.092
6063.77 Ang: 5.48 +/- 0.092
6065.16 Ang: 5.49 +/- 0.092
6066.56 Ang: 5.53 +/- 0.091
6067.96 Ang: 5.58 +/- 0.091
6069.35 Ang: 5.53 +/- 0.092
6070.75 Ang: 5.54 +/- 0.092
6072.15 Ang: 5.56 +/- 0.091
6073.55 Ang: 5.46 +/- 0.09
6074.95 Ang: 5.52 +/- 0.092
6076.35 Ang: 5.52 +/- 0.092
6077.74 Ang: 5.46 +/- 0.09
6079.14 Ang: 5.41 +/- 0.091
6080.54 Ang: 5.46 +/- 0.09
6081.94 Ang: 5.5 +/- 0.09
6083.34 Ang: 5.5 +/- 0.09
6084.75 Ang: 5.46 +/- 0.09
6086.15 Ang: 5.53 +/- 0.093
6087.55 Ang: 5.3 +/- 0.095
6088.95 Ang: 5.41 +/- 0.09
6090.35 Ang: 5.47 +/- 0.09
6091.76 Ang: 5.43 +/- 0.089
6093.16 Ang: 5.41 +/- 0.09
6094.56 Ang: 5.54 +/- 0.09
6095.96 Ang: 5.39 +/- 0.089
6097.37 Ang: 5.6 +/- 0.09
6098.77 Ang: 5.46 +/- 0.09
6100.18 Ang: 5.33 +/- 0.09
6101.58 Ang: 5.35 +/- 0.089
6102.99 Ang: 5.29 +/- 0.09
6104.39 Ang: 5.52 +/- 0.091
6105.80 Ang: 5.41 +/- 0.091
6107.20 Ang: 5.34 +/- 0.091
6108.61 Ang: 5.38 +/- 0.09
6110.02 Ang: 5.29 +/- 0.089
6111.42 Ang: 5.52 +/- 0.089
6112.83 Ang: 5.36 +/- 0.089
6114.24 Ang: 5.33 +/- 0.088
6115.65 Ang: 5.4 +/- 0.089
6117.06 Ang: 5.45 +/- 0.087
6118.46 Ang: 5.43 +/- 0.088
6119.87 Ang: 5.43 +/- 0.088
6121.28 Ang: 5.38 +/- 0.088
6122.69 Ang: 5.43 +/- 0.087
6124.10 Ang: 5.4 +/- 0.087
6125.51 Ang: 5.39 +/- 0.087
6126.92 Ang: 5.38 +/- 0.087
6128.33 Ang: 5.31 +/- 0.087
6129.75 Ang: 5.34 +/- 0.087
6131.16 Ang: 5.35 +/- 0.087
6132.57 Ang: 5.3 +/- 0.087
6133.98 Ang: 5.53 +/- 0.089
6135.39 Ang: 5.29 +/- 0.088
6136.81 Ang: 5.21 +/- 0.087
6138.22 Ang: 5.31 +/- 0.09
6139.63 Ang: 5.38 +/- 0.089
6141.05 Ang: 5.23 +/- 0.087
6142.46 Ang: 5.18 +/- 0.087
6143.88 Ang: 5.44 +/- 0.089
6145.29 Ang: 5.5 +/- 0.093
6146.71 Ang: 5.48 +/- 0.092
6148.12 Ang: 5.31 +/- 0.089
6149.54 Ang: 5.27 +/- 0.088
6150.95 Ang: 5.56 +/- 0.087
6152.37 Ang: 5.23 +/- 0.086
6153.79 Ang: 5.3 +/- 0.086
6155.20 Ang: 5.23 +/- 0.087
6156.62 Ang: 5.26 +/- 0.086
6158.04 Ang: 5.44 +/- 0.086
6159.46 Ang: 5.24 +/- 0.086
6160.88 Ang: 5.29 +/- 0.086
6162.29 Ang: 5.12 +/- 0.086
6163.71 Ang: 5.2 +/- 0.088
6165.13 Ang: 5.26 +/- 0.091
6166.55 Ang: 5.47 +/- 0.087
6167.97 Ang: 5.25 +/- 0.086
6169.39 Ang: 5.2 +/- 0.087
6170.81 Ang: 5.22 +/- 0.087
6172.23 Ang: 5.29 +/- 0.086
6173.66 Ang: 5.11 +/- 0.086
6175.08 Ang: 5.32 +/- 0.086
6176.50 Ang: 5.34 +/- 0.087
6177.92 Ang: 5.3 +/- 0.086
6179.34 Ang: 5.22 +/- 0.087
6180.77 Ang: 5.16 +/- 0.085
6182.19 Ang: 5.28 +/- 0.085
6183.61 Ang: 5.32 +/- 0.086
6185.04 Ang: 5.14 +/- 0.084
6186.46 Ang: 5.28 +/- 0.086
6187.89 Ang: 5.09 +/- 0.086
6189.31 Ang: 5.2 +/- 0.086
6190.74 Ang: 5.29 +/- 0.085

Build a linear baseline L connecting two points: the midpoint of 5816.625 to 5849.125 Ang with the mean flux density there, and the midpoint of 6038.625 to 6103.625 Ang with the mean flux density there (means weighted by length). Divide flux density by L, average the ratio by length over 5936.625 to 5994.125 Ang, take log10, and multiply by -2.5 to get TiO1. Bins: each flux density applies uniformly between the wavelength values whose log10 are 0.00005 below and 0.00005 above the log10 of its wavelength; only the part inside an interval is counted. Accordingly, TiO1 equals 0.00 mag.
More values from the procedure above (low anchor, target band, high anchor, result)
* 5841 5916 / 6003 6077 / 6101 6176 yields -0.013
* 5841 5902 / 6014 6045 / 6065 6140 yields -0.012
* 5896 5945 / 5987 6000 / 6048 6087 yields 0.008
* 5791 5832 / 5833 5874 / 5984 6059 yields 0.002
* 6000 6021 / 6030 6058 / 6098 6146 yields -0.010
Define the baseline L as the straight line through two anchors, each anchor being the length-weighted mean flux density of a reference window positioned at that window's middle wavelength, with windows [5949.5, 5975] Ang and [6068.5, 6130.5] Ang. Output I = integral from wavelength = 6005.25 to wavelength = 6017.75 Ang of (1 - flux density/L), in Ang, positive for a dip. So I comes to 0.1 Ang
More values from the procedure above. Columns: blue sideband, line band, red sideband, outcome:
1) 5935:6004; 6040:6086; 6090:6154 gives -0.2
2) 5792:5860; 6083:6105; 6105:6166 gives 0.0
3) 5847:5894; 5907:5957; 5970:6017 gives -0.3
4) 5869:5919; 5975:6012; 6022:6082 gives -0.1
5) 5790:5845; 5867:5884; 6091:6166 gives 0.1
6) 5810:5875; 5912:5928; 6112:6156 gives 0.1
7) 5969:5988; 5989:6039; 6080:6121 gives 0.0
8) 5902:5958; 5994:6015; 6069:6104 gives 0.0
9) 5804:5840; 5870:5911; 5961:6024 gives 0.9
